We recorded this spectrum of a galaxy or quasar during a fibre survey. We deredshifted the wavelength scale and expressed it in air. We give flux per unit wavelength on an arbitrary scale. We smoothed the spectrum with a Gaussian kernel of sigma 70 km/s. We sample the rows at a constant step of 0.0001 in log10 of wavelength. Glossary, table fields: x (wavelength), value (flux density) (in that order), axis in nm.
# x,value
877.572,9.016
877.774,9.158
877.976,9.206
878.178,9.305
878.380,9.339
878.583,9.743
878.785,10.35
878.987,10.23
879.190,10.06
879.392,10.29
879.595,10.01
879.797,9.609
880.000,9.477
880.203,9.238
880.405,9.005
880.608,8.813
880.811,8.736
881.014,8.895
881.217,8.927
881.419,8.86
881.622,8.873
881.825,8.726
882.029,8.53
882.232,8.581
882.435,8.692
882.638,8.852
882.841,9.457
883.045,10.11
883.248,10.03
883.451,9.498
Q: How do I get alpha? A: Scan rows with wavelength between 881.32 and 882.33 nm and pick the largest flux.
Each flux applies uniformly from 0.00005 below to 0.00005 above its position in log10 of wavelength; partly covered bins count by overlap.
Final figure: 8.873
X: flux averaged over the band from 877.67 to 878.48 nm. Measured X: 9.26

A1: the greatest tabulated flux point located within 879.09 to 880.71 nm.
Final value 10.29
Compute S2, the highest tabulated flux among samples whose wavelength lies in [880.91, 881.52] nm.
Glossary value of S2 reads 8.927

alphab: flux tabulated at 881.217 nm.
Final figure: 8.927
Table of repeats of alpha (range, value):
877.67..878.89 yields 10.35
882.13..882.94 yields 9.457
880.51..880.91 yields 8.813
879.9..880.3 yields 9.477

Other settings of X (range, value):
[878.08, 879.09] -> 9.79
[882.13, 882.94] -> 8.9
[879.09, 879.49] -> 10.2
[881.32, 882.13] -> 8.74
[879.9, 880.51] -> 9.24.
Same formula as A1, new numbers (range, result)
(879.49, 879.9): 10.01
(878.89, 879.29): 10.23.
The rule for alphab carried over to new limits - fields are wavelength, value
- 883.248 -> 10.03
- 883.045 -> 10.11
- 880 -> 9.477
